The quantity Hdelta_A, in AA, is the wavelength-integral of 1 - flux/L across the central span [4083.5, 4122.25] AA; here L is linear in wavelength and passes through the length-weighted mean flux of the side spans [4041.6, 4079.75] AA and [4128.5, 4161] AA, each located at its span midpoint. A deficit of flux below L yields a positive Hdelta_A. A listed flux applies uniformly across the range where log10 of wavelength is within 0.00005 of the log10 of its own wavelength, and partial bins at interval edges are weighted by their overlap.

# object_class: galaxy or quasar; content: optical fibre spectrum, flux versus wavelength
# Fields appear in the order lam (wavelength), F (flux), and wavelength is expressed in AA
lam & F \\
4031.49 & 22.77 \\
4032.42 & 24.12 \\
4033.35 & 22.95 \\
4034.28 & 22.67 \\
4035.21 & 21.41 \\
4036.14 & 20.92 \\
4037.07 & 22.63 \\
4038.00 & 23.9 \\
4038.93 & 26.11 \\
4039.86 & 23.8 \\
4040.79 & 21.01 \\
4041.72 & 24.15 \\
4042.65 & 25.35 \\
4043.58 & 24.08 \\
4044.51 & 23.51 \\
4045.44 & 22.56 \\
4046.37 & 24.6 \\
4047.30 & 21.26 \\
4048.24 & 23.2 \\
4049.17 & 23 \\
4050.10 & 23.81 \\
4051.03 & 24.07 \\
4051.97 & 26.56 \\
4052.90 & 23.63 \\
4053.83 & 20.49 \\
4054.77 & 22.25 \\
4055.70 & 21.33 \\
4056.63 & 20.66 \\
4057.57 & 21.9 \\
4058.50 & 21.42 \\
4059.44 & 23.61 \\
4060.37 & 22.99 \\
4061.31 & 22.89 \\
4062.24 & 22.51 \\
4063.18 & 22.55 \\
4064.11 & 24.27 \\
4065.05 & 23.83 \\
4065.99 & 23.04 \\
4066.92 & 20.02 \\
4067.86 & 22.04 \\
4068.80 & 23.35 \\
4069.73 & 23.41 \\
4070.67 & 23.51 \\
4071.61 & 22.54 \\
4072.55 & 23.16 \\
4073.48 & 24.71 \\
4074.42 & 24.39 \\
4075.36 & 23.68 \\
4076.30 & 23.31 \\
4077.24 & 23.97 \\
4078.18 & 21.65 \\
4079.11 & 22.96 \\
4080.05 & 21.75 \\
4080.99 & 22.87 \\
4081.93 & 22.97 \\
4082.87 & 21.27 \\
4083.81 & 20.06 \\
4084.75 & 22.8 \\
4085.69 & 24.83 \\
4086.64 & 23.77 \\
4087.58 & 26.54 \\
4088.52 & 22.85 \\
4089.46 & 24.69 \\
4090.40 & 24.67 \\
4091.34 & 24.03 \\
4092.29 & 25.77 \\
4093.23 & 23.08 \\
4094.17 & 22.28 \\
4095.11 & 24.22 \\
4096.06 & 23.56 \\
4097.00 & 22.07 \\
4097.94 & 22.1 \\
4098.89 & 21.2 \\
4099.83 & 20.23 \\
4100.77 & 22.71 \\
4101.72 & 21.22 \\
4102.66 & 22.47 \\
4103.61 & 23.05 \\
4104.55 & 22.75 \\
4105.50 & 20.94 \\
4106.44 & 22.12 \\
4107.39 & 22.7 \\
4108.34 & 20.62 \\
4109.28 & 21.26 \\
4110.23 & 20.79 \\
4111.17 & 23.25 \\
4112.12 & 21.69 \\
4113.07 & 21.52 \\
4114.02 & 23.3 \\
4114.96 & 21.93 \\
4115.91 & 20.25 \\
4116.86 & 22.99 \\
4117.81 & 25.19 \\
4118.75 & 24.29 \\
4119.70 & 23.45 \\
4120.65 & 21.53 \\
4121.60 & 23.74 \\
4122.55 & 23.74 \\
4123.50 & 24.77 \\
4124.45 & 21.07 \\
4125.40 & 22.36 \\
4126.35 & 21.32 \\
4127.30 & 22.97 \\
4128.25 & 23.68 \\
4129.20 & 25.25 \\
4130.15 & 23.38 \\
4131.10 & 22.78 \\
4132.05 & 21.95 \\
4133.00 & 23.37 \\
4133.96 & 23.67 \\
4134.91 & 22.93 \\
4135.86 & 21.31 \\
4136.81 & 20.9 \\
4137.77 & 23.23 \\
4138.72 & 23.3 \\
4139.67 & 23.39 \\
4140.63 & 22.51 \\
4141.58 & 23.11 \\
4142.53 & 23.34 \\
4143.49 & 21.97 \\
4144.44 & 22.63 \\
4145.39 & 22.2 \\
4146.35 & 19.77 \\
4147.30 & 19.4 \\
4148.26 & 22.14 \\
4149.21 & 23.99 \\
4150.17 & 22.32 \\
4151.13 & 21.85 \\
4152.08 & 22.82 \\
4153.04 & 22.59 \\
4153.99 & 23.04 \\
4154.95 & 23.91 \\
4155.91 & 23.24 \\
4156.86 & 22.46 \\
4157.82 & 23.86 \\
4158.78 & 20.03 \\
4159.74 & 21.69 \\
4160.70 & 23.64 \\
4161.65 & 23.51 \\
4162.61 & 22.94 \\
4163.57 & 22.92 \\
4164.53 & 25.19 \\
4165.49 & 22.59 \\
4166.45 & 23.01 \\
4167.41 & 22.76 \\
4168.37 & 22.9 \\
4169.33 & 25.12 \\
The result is 0.1 AA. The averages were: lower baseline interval 23.1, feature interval 22.8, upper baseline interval 22.6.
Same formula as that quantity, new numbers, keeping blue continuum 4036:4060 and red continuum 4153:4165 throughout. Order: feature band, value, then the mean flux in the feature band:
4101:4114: 0.63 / 21.9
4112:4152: 0.69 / 22.6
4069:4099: -0.29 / 23.3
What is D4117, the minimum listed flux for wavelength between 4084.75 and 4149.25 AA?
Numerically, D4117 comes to 19.4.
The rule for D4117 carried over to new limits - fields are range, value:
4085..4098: 22.07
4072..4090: 20.06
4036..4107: 20.02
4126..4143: 20.9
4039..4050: 21.01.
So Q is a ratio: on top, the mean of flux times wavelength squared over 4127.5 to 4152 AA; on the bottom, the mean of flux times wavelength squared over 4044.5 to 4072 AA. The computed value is 1.03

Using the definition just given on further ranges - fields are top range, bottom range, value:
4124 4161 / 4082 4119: 1.01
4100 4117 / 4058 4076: 0.97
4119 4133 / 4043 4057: 1.04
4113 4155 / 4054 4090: 1.02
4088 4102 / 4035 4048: 1.02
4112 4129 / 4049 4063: 1.04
